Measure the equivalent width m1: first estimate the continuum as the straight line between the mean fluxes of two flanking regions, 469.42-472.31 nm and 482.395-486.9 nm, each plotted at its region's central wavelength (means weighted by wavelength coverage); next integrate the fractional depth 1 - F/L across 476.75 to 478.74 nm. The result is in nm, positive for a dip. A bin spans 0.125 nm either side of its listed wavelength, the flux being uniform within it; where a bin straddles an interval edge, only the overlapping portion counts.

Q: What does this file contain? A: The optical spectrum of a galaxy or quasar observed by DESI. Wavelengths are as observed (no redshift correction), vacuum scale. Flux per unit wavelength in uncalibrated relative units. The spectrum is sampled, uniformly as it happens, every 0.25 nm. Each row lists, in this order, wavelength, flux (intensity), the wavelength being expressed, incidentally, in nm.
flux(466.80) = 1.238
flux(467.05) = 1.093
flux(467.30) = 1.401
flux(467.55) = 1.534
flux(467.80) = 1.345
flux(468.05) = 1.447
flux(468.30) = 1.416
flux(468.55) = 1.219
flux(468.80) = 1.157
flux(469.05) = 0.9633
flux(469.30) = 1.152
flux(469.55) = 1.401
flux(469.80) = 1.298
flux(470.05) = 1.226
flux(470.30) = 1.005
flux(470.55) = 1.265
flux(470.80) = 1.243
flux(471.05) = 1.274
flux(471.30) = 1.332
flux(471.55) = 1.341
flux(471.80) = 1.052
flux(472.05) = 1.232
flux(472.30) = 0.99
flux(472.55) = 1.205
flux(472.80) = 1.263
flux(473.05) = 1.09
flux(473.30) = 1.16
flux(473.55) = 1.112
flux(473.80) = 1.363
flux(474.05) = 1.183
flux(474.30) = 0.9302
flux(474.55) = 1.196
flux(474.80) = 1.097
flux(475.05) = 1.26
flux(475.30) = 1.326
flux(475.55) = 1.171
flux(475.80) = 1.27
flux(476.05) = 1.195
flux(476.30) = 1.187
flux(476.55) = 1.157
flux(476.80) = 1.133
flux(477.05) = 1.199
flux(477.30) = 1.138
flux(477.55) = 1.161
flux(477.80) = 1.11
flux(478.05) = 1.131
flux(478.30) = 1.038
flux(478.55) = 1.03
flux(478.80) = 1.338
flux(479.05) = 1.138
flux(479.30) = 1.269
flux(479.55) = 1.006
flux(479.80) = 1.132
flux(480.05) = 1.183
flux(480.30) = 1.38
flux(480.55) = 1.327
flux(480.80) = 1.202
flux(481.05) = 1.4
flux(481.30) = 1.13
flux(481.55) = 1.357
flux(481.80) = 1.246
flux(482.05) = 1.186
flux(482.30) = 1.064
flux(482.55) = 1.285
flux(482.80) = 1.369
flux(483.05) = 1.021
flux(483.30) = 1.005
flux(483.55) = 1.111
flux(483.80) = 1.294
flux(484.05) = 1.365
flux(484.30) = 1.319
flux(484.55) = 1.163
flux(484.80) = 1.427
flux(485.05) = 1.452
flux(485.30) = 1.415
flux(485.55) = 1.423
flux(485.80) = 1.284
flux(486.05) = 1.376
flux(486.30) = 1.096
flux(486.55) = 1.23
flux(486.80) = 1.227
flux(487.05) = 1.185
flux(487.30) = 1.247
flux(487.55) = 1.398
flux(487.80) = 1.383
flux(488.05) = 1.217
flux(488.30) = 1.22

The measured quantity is 0.20 nm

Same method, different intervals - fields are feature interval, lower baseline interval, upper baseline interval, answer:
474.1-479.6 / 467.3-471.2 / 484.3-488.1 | 0.53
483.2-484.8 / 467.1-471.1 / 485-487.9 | 0.09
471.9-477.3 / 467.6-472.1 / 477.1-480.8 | 0.14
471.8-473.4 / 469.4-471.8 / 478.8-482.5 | 0.13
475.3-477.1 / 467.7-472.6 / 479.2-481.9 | 0.06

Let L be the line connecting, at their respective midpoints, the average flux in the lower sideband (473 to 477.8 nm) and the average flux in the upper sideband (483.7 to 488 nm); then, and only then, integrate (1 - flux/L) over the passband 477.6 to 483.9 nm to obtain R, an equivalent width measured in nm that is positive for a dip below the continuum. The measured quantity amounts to 0.27 nm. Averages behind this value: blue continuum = 1.17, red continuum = 1.31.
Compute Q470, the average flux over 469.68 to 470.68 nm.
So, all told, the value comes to 1.2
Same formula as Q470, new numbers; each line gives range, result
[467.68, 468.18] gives 1.4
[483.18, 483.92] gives 1.14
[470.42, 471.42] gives 1.28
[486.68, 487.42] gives 1.22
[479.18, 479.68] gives 1.14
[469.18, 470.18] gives 1.27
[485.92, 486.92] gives 1.23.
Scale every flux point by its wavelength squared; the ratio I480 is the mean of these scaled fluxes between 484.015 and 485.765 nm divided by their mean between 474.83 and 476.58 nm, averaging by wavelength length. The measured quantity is 1.16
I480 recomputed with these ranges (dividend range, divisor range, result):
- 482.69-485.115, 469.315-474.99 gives 1.10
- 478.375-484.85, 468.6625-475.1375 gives 1.07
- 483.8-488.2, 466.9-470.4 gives 1.11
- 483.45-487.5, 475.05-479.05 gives 1.14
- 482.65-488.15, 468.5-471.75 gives 1.12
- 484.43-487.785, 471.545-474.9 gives 1.19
